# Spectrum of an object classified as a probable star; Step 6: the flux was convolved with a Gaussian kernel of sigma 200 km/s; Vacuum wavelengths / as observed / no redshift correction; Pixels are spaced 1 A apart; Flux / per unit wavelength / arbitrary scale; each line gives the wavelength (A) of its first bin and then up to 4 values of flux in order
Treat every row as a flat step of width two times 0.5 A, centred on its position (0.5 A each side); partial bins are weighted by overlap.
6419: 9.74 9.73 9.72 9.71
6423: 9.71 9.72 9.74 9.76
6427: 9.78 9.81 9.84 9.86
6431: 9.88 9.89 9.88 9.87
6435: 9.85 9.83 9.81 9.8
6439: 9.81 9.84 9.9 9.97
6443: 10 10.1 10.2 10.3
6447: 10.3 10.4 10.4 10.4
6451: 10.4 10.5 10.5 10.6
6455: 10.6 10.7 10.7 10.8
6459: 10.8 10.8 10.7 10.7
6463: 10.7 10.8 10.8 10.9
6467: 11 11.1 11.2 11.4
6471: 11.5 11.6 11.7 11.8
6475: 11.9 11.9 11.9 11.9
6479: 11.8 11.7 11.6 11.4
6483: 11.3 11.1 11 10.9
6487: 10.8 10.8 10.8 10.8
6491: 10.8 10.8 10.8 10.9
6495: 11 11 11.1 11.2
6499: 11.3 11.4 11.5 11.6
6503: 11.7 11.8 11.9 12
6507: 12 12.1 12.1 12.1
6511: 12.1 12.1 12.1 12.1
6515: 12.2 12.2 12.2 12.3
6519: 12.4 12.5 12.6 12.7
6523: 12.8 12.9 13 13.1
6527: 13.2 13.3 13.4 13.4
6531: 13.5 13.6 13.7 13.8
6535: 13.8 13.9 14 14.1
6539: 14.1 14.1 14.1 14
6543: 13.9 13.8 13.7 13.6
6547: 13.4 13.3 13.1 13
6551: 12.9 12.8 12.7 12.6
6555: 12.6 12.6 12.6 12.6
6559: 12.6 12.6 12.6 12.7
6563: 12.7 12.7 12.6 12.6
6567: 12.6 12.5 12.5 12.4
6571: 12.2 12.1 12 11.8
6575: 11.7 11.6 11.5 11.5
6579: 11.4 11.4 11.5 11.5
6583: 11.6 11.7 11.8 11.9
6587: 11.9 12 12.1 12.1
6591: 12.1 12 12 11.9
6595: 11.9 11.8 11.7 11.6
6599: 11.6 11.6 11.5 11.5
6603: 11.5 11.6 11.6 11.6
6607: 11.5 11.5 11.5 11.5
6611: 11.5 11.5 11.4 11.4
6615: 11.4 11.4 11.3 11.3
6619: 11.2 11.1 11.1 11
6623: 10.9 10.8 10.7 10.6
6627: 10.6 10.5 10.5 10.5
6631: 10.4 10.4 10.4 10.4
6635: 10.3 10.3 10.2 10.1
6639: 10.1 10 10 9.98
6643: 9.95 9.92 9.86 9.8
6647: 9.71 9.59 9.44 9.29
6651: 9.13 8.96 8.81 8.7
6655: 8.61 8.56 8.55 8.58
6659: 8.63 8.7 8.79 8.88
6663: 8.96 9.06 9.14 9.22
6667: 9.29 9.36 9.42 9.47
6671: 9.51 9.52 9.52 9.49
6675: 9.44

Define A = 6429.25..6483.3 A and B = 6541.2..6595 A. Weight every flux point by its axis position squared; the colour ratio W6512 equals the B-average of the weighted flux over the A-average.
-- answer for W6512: 1.20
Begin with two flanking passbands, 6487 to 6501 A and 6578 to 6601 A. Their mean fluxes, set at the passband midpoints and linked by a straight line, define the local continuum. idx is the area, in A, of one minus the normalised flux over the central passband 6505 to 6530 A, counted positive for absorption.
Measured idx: -2.9 A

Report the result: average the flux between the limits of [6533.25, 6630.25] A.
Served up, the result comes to 12.1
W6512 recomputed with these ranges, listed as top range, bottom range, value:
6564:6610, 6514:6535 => 0.93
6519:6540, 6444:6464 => 1.30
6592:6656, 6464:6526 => 0.96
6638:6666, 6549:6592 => 0.78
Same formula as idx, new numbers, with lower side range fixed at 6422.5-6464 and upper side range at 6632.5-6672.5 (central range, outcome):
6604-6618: -2.8 A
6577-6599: -4.8 A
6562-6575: -3.5 A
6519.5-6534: -4.8 A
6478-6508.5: -4.0 A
